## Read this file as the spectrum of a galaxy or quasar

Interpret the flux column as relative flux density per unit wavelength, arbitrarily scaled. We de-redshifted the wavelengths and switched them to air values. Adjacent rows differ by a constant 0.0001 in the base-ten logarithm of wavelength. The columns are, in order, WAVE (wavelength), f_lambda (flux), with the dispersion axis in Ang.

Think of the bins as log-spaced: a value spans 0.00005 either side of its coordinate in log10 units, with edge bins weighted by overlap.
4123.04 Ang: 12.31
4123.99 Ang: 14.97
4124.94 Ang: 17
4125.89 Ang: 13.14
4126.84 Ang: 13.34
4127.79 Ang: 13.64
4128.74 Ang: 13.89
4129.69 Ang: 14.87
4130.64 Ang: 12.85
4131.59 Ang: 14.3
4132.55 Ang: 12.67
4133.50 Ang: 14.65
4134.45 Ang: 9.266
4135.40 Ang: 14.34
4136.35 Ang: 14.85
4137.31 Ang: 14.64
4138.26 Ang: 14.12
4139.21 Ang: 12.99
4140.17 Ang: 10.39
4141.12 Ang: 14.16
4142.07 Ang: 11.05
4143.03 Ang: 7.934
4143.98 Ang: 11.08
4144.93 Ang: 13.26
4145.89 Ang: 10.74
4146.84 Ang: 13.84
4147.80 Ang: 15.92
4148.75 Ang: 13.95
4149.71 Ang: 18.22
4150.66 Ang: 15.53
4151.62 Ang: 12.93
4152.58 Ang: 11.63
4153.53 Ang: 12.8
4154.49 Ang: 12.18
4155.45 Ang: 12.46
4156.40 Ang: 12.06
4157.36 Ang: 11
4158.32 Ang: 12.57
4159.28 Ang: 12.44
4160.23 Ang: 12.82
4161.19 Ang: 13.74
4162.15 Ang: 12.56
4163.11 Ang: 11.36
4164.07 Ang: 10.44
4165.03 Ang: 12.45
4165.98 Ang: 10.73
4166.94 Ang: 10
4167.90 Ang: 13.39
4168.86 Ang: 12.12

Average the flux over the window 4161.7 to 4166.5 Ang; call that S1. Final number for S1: 11.5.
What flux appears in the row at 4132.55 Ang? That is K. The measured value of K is 12.67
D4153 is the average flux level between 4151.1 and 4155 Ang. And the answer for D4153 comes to 12.4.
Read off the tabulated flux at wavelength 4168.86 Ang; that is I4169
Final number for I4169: 12.12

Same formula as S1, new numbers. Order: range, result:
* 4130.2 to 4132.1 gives 13.5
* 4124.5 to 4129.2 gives 14.2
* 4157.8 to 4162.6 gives 12.8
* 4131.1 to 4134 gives 13.8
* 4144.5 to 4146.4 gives 12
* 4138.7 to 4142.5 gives 12.2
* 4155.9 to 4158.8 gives 11.9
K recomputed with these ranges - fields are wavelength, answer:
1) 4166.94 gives 10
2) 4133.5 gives 14.65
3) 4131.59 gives 14.3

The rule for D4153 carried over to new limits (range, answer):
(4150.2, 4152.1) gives 14.2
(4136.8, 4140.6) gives 13.1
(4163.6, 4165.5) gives 11.4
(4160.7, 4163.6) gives 12.5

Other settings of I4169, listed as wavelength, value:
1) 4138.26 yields 14.12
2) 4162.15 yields 12.56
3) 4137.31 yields 14.64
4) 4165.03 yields 12.45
